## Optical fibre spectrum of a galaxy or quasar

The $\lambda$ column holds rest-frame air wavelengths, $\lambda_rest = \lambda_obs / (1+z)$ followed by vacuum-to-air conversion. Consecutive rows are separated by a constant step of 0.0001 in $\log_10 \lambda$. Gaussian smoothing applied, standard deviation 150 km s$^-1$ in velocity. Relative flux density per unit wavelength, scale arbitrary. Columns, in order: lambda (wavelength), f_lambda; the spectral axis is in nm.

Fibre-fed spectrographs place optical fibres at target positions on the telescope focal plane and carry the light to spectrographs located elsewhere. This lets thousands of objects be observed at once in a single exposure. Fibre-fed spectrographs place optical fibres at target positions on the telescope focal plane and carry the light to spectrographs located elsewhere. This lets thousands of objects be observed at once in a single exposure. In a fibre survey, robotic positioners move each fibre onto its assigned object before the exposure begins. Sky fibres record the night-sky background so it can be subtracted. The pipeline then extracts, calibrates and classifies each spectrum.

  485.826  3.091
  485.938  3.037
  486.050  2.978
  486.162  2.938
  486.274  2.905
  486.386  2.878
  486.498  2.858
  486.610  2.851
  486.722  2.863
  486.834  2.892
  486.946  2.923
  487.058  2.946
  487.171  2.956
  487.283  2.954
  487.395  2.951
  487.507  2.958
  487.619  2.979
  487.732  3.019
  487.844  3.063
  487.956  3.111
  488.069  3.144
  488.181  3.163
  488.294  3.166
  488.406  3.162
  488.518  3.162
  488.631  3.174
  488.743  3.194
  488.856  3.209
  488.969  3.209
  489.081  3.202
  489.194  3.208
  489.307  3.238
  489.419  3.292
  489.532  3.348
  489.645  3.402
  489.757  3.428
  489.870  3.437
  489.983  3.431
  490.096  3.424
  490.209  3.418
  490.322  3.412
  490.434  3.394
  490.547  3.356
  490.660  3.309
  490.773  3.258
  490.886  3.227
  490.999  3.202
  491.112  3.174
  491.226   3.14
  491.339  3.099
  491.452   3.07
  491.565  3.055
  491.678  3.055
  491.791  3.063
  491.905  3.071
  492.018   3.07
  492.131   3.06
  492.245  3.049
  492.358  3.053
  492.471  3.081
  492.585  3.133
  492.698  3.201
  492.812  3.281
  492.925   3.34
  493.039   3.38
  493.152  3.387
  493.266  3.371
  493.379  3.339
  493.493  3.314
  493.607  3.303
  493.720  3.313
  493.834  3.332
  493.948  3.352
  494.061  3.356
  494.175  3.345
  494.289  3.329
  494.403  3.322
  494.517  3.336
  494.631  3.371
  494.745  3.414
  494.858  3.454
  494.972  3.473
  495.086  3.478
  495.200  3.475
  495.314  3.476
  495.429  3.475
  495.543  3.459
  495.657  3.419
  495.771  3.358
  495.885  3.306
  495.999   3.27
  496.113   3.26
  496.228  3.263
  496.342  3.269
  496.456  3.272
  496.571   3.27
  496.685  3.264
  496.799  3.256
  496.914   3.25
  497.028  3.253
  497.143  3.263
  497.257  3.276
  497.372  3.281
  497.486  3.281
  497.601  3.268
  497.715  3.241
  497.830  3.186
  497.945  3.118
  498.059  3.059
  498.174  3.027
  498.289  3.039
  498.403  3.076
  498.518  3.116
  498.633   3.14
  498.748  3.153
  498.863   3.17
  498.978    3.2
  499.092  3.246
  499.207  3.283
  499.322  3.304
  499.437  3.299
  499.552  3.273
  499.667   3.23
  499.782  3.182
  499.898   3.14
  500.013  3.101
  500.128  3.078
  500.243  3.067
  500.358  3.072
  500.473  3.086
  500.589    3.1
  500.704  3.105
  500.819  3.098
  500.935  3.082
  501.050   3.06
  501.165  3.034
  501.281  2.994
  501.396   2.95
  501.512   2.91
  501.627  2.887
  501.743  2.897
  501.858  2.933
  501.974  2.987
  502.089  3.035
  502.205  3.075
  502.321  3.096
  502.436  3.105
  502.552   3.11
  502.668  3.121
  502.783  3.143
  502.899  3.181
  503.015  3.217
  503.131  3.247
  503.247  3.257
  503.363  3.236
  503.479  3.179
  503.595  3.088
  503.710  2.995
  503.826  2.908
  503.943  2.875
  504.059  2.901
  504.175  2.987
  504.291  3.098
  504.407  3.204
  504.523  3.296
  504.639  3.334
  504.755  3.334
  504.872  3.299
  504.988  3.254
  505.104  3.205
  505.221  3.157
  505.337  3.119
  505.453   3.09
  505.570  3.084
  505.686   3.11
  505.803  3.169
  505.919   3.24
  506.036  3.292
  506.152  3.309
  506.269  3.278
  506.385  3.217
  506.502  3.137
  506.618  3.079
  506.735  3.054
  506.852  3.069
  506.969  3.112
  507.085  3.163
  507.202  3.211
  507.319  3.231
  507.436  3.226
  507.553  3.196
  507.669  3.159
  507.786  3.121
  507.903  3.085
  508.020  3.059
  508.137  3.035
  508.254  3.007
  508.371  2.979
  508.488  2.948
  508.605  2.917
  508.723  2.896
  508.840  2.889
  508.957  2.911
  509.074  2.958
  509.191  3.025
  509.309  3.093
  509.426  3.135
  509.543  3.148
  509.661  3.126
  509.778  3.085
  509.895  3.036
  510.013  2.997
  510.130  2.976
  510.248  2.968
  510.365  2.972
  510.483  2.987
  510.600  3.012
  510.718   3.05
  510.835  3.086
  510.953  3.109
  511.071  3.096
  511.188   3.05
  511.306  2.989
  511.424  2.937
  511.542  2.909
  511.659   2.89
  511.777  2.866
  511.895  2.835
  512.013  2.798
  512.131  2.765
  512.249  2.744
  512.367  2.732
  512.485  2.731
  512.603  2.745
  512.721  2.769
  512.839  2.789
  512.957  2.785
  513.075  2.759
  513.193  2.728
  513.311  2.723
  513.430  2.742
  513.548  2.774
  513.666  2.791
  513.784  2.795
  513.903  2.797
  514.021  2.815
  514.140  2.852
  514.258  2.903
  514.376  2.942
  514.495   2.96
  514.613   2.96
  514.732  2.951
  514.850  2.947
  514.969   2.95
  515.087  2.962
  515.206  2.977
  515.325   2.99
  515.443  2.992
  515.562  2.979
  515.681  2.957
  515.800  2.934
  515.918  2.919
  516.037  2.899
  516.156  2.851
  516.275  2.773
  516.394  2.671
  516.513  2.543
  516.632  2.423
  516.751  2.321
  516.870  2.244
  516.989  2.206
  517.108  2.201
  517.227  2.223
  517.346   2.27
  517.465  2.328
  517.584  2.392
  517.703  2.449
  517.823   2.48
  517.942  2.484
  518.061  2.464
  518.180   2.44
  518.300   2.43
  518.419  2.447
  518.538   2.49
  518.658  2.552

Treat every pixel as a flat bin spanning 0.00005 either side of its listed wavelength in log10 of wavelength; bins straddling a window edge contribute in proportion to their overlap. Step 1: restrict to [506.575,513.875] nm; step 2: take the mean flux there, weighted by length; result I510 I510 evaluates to 2.96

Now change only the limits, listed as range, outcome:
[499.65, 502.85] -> 3.06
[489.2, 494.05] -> 3.25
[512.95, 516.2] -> 2.88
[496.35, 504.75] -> 3.13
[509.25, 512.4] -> 2.98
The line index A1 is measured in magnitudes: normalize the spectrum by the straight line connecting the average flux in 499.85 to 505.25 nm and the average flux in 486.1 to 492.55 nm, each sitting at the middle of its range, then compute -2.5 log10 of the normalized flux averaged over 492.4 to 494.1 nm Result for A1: -0.06 mag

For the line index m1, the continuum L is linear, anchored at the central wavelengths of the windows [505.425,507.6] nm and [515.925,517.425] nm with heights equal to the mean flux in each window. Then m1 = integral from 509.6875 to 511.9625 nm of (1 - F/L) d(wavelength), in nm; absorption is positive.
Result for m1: -0.09 nm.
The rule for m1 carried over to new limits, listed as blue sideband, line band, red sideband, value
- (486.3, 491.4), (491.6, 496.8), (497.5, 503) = -0.26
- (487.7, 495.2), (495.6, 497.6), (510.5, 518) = -0.09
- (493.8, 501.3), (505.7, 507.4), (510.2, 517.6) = -0.11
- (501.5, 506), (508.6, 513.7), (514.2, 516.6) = 0.10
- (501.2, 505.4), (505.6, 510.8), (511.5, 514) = -0.26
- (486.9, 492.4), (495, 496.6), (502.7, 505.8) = -0.10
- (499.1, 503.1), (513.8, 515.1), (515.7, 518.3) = -0.15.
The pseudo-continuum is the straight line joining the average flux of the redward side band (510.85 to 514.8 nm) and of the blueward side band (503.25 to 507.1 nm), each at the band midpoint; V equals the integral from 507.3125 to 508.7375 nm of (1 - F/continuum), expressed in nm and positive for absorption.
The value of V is -0.01 nm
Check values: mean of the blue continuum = 3.15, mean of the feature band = 3.06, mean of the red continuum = 2.85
